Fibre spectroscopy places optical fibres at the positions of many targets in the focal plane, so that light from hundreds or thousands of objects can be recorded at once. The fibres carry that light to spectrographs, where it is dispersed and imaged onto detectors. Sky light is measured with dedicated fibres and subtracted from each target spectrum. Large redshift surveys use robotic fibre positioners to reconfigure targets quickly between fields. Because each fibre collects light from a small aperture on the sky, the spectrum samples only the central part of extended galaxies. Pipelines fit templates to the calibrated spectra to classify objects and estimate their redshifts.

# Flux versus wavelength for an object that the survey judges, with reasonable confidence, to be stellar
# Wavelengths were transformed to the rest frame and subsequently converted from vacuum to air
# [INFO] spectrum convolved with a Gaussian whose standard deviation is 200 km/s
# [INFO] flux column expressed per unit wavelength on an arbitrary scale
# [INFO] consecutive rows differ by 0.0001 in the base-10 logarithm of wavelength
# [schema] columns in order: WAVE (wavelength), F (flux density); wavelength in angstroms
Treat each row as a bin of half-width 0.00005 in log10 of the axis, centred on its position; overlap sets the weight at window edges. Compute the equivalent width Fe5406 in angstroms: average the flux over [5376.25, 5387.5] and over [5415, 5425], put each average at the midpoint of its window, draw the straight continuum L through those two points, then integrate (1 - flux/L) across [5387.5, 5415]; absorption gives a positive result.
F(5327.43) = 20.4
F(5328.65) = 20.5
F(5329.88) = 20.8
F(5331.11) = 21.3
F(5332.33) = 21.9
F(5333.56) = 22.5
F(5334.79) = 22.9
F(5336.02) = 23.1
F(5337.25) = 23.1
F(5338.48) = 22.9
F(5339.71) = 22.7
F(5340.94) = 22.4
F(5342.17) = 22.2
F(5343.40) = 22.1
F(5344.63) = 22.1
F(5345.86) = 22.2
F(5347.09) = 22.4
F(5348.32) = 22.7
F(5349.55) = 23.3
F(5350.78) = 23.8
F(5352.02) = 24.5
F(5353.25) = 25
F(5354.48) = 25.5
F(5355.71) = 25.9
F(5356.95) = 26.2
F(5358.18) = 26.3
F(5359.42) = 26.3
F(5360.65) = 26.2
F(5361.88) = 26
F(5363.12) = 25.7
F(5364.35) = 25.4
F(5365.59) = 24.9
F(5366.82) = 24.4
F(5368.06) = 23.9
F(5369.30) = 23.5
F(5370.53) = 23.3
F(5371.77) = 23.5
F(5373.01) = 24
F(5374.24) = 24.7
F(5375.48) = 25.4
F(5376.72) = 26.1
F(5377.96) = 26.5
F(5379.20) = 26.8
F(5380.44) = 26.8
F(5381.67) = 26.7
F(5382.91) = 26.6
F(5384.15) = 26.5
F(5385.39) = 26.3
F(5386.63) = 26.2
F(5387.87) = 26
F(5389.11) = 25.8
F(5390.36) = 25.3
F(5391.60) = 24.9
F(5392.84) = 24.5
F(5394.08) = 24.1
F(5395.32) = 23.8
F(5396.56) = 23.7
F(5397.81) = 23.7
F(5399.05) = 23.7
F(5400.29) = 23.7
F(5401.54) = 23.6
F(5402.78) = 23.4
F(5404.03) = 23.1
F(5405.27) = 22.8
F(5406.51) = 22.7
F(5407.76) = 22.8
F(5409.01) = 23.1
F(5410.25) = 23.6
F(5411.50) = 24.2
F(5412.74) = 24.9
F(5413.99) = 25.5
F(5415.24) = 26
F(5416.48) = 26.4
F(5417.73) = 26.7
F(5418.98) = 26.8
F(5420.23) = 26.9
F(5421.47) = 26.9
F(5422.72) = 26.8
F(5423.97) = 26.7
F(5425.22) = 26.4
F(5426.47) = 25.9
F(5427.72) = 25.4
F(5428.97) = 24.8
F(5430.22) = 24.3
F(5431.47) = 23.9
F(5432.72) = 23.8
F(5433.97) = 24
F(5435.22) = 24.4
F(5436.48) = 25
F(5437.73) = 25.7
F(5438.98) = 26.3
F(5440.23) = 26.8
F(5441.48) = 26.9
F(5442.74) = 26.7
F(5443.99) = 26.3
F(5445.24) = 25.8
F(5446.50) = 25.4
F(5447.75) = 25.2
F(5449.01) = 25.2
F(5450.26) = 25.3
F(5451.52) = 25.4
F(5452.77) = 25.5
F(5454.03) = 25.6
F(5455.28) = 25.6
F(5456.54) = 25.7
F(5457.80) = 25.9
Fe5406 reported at 2.6 angstroms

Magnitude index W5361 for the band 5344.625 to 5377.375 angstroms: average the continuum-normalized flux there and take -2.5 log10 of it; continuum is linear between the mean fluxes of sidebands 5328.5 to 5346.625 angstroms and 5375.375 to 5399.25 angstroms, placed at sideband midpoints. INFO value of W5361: -0.038 mag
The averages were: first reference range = 22.2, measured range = 24.6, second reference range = 25.5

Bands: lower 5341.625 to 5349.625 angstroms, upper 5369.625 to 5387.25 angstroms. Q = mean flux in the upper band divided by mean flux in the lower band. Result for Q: 1.1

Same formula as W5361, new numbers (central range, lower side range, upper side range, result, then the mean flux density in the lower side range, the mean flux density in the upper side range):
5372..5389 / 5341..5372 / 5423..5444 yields -0.06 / 24.3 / 25.5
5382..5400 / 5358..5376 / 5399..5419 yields -0.03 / 24.9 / 24.2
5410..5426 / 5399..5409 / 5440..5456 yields -0.09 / 23.2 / 25.8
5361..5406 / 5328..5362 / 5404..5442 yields -0.03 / 23.4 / 25.2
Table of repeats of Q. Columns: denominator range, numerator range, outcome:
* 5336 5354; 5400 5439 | 1.08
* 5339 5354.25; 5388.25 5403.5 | 1.05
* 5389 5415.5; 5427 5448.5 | 1.06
